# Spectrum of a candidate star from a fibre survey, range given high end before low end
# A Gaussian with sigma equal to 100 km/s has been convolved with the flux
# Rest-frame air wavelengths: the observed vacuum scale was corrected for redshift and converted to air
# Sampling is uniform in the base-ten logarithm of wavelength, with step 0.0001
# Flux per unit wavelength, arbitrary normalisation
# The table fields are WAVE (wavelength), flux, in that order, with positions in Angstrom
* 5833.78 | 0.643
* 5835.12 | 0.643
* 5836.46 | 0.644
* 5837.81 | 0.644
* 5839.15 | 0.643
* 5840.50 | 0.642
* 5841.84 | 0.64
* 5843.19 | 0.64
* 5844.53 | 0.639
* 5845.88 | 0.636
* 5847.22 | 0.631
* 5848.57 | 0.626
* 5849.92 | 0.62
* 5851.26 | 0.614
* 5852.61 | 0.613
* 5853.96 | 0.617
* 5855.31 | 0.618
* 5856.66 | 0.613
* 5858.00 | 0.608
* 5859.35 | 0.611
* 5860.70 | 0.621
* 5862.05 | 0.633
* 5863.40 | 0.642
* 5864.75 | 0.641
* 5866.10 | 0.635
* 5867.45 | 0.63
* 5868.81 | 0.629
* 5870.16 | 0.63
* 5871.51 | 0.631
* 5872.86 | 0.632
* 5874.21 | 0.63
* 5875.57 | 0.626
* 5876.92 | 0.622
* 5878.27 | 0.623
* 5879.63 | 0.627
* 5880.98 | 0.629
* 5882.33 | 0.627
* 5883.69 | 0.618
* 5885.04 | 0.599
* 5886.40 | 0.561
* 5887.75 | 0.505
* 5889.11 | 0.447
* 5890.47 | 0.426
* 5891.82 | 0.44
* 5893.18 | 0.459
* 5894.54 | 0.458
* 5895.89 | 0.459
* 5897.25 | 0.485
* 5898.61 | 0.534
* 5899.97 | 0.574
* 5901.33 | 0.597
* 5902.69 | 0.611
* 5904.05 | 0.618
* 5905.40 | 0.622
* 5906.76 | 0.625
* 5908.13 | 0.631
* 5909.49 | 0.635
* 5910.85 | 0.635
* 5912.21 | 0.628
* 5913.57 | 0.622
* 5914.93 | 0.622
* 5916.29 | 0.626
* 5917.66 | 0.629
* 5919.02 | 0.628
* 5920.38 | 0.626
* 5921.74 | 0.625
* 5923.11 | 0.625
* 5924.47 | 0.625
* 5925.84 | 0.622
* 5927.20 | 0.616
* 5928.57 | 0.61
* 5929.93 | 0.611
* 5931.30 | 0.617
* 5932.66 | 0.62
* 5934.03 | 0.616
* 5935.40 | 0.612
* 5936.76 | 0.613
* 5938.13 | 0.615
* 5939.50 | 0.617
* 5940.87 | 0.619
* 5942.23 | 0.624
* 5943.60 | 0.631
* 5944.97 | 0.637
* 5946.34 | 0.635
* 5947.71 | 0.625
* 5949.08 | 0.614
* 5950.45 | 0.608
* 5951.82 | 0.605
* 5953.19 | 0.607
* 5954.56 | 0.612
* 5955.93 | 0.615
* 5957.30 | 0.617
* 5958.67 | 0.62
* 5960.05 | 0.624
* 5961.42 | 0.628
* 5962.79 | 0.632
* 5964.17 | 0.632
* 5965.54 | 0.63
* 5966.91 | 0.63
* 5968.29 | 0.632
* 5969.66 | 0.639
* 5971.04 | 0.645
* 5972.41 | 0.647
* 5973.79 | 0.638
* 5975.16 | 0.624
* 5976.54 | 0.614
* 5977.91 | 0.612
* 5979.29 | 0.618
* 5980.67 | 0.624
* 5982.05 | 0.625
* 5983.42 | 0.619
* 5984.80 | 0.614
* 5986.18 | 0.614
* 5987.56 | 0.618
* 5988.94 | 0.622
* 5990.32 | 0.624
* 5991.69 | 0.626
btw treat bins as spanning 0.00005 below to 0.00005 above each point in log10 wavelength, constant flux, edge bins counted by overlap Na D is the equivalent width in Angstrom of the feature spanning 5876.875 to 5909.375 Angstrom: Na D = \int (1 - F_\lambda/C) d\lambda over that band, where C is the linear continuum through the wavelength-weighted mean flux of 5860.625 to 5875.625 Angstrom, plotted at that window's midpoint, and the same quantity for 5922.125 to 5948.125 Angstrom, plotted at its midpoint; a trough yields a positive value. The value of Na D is 3.6 Angstrom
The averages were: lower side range 0.632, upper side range 0.62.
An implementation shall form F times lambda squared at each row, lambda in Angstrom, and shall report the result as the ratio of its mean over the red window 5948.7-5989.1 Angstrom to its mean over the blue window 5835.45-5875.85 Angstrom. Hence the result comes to 1.03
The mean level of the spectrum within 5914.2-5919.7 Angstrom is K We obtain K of 0.626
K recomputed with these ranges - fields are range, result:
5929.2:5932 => 0.615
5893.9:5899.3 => 0.484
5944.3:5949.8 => 0.627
